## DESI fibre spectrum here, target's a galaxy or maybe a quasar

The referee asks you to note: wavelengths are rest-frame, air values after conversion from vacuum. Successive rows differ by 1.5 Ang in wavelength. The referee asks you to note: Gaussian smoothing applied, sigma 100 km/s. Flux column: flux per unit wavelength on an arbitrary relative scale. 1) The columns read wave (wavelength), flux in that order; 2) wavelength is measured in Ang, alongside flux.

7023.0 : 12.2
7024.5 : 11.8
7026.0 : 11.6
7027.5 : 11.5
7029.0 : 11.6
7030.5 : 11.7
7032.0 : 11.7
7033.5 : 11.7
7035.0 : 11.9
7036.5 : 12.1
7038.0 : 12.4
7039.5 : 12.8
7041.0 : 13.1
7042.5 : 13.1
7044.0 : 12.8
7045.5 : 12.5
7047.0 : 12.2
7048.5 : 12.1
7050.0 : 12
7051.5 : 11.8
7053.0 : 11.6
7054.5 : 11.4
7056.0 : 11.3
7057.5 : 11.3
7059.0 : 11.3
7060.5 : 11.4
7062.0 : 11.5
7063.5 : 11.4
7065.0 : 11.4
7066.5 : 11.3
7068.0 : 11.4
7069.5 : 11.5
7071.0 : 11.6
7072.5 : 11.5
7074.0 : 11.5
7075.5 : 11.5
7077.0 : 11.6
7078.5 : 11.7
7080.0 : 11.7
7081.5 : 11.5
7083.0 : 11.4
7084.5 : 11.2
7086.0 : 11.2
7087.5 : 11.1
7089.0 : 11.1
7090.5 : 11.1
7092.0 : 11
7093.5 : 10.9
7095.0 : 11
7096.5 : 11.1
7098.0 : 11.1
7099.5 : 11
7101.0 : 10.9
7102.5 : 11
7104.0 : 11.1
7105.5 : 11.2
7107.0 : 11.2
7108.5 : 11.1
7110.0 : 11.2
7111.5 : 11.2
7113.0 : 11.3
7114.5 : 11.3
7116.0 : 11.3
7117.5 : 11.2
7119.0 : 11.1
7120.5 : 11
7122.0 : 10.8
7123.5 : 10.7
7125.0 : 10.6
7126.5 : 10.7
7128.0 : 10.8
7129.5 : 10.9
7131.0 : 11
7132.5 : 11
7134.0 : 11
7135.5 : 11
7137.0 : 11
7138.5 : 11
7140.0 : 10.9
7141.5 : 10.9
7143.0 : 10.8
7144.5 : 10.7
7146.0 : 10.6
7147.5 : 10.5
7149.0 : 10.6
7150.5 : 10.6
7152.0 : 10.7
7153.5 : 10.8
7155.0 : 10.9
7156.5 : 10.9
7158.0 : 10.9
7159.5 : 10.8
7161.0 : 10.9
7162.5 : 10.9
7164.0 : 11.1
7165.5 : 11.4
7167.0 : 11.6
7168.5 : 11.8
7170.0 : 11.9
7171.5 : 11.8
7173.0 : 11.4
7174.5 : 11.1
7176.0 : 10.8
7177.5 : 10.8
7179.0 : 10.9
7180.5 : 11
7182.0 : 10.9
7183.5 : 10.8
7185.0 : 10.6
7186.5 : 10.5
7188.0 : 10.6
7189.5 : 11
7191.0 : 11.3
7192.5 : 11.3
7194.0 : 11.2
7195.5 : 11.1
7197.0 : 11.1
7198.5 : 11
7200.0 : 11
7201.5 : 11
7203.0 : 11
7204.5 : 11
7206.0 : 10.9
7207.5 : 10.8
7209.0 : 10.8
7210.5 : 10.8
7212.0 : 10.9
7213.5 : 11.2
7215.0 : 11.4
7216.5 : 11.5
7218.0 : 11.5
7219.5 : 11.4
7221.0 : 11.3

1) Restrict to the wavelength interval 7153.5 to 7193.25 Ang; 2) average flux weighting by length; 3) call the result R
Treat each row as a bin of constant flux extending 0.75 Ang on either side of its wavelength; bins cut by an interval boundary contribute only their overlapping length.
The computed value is 11.1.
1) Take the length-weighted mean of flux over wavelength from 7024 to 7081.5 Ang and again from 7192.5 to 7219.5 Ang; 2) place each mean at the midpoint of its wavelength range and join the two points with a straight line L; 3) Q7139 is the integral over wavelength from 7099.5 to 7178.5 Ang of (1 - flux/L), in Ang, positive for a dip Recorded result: 2.64 Ang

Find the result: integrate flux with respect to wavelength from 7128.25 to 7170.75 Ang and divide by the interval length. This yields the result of 11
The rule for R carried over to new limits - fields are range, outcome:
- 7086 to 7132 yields 11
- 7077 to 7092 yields 11.3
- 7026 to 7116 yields 11.5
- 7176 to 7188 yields 10.8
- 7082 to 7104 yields 11.1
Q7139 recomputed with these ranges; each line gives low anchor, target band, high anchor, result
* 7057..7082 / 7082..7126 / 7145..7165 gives 0.5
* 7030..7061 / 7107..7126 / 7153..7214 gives 0.7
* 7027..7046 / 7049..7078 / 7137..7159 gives 0.9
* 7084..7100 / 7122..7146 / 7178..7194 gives 0.3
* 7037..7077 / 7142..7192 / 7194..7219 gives 1.3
